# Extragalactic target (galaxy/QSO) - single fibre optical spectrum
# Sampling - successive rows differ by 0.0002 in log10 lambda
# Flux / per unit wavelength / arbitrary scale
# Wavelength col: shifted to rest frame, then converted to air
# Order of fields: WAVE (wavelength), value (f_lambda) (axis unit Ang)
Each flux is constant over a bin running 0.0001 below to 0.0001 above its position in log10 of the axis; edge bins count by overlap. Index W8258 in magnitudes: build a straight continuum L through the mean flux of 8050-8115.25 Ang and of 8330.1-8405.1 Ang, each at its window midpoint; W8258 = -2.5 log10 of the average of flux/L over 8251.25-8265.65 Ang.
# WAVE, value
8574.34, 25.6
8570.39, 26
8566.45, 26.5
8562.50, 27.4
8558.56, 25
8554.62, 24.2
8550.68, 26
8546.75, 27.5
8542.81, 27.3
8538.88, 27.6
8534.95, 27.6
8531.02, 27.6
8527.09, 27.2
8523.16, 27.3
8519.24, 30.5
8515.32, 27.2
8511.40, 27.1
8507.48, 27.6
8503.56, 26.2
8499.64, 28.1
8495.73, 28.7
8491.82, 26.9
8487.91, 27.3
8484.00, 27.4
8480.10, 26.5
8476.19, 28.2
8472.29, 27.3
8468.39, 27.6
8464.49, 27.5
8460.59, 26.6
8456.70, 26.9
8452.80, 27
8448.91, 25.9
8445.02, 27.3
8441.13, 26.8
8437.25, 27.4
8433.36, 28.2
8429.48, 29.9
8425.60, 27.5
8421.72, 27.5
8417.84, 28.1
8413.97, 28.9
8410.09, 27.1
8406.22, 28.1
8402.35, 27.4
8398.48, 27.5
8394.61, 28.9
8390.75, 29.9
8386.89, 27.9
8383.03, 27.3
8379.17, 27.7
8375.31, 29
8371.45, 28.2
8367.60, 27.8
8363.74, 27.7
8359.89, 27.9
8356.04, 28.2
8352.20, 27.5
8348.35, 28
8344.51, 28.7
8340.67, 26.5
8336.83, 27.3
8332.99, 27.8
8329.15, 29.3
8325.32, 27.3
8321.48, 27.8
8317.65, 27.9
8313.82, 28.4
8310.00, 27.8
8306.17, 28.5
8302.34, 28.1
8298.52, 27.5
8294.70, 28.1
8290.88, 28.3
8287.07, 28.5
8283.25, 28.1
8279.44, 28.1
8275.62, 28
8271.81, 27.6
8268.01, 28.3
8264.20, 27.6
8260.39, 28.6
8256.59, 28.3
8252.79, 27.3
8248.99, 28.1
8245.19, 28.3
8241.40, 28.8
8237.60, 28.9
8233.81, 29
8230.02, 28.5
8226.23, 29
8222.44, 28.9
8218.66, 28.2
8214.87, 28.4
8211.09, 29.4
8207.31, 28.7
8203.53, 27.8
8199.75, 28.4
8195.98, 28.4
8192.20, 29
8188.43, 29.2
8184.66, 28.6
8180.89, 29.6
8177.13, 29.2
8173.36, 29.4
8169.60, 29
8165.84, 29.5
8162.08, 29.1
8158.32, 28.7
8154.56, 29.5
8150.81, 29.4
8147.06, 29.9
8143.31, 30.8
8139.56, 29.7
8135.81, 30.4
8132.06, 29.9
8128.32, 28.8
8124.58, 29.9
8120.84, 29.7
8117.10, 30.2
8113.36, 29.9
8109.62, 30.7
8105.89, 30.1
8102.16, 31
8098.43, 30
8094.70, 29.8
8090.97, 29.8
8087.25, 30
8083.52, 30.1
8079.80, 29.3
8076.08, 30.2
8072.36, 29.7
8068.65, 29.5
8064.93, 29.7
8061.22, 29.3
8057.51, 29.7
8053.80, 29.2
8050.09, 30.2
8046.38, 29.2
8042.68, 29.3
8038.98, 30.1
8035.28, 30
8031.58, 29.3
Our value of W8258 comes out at 0.03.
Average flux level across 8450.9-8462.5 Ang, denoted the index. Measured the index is 26.8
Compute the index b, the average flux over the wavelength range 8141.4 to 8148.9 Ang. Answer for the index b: 30.4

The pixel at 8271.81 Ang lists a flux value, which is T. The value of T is 27.6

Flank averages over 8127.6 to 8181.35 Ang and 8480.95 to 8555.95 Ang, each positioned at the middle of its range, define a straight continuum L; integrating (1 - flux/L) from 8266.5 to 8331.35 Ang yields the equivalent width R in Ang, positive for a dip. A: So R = 1.3 Ang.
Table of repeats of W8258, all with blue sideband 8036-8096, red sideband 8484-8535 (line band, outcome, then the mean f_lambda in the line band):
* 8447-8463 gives 0.050 mag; 26.6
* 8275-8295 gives 0.018 mag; 28.2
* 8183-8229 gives 0.015 mag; 28.7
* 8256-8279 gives 0.027 mag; 28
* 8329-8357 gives 0.023 mag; 27.8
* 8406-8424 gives 0.006 mag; 27.9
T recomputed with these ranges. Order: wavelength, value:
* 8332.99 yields 27.8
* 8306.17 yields 28.5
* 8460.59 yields 26.6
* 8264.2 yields 27.6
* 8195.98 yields 28.4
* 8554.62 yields 24.2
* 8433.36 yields 28.2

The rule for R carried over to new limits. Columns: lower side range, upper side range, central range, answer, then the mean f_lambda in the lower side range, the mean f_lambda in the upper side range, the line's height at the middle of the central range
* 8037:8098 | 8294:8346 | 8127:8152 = -0.59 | 29.7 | 27.9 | 29.2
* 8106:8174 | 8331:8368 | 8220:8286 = 0.76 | 29.7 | 27.7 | 28.6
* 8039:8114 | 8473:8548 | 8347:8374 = 0.41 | 29.8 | 27.6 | 28.4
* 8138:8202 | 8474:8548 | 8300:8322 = 0.36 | 29.2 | 27.6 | 28.6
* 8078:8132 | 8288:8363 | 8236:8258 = 0.30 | 29.9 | 27.9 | 28.7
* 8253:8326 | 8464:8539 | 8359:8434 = -0.88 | 28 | 27.6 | 27.8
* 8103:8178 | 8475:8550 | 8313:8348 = 0.88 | 29.7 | 27.5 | 28.6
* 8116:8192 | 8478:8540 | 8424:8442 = -0.04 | 29.5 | 27.5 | 28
